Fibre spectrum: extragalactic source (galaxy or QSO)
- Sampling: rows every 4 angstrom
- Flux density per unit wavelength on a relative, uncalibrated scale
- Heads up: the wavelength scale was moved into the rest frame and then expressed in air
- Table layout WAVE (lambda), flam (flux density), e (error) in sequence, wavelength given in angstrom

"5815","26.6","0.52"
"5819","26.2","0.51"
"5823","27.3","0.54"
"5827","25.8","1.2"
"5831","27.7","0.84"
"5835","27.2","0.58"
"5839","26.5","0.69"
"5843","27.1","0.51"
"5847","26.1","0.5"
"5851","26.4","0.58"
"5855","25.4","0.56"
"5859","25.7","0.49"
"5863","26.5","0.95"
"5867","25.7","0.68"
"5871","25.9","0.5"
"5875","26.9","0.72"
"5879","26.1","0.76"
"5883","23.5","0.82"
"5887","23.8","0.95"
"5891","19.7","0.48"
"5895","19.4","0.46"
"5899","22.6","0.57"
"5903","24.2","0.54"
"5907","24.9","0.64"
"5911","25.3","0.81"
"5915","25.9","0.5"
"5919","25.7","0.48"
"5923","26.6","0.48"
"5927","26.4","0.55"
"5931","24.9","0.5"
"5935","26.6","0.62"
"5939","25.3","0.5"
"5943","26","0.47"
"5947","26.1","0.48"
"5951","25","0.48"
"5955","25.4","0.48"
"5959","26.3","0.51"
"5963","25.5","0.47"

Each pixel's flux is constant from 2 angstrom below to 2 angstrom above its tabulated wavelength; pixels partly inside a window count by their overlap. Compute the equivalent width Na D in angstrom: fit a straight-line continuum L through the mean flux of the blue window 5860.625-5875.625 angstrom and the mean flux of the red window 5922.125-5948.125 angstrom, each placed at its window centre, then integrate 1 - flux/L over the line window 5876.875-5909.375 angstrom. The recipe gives 3.8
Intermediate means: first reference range 26.2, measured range 23.1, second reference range 26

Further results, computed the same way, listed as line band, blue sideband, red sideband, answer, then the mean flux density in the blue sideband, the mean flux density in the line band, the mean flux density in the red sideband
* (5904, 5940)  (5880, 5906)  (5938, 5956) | -2.4 angstrom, 22.5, 25.7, 25.6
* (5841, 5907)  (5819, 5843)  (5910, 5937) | 4.4 angstrom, 26.9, 24.7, 25.9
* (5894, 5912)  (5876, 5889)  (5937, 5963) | 1.1 angstrom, 24.7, 23.4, 25.7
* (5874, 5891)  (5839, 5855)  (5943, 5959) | 1.2 angstrom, 26.4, 24.3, 25.7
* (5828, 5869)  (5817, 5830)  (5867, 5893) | -1.3 angstrom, 26.5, 26.4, 24.4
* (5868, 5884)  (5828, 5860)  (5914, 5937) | 0.4 angstrom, 26.5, 25.7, 26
